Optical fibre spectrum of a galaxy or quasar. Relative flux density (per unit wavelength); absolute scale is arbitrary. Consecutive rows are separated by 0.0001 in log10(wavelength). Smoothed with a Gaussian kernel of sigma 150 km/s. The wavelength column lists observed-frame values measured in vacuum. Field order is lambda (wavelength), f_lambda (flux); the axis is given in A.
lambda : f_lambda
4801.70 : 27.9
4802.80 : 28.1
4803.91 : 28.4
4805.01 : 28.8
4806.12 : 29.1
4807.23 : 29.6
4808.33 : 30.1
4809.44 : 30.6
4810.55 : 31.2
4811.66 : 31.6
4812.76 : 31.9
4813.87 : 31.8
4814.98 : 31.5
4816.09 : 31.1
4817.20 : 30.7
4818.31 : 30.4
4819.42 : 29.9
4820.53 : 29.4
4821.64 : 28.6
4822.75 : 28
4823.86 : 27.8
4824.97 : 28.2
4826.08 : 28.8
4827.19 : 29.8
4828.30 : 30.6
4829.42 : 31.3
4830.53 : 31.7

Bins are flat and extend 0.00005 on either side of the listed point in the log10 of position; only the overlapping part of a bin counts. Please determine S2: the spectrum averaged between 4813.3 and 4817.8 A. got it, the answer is 31.2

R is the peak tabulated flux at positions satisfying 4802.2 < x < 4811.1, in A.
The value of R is 31.2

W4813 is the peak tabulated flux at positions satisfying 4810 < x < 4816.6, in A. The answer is 31.9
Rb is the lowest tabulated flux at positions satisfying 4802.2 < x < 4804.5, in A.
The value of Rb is 28.1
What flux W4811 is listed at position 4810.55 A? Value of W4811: 31.2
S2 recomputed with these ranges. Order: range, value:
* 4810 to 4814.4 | 31.7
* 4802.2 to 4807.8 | 28.8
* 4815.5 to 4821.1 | 30.3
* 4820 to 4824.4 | 28.5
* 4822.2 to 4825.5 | 28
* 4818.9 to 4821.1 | 29.6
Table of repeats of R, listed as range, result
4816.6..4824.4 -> 30.7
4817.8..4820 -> 30.4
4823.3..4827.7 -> 29.8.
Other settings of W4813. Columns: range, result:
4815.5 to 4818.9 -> 31.1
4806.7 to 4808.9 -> 30.1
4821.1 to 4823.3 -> 28.6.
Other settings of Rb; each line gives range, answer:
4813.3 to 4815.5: 31.5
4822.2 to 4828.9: 27.8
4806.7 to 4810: 29.6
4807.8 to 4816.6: 30.1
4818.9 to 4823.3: 28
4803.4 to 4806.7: 28.4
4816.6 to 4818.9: 30.4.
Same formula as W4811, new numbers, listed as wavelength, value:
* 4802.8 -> 28.1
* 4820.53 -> 29.4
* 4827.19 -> 29.8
